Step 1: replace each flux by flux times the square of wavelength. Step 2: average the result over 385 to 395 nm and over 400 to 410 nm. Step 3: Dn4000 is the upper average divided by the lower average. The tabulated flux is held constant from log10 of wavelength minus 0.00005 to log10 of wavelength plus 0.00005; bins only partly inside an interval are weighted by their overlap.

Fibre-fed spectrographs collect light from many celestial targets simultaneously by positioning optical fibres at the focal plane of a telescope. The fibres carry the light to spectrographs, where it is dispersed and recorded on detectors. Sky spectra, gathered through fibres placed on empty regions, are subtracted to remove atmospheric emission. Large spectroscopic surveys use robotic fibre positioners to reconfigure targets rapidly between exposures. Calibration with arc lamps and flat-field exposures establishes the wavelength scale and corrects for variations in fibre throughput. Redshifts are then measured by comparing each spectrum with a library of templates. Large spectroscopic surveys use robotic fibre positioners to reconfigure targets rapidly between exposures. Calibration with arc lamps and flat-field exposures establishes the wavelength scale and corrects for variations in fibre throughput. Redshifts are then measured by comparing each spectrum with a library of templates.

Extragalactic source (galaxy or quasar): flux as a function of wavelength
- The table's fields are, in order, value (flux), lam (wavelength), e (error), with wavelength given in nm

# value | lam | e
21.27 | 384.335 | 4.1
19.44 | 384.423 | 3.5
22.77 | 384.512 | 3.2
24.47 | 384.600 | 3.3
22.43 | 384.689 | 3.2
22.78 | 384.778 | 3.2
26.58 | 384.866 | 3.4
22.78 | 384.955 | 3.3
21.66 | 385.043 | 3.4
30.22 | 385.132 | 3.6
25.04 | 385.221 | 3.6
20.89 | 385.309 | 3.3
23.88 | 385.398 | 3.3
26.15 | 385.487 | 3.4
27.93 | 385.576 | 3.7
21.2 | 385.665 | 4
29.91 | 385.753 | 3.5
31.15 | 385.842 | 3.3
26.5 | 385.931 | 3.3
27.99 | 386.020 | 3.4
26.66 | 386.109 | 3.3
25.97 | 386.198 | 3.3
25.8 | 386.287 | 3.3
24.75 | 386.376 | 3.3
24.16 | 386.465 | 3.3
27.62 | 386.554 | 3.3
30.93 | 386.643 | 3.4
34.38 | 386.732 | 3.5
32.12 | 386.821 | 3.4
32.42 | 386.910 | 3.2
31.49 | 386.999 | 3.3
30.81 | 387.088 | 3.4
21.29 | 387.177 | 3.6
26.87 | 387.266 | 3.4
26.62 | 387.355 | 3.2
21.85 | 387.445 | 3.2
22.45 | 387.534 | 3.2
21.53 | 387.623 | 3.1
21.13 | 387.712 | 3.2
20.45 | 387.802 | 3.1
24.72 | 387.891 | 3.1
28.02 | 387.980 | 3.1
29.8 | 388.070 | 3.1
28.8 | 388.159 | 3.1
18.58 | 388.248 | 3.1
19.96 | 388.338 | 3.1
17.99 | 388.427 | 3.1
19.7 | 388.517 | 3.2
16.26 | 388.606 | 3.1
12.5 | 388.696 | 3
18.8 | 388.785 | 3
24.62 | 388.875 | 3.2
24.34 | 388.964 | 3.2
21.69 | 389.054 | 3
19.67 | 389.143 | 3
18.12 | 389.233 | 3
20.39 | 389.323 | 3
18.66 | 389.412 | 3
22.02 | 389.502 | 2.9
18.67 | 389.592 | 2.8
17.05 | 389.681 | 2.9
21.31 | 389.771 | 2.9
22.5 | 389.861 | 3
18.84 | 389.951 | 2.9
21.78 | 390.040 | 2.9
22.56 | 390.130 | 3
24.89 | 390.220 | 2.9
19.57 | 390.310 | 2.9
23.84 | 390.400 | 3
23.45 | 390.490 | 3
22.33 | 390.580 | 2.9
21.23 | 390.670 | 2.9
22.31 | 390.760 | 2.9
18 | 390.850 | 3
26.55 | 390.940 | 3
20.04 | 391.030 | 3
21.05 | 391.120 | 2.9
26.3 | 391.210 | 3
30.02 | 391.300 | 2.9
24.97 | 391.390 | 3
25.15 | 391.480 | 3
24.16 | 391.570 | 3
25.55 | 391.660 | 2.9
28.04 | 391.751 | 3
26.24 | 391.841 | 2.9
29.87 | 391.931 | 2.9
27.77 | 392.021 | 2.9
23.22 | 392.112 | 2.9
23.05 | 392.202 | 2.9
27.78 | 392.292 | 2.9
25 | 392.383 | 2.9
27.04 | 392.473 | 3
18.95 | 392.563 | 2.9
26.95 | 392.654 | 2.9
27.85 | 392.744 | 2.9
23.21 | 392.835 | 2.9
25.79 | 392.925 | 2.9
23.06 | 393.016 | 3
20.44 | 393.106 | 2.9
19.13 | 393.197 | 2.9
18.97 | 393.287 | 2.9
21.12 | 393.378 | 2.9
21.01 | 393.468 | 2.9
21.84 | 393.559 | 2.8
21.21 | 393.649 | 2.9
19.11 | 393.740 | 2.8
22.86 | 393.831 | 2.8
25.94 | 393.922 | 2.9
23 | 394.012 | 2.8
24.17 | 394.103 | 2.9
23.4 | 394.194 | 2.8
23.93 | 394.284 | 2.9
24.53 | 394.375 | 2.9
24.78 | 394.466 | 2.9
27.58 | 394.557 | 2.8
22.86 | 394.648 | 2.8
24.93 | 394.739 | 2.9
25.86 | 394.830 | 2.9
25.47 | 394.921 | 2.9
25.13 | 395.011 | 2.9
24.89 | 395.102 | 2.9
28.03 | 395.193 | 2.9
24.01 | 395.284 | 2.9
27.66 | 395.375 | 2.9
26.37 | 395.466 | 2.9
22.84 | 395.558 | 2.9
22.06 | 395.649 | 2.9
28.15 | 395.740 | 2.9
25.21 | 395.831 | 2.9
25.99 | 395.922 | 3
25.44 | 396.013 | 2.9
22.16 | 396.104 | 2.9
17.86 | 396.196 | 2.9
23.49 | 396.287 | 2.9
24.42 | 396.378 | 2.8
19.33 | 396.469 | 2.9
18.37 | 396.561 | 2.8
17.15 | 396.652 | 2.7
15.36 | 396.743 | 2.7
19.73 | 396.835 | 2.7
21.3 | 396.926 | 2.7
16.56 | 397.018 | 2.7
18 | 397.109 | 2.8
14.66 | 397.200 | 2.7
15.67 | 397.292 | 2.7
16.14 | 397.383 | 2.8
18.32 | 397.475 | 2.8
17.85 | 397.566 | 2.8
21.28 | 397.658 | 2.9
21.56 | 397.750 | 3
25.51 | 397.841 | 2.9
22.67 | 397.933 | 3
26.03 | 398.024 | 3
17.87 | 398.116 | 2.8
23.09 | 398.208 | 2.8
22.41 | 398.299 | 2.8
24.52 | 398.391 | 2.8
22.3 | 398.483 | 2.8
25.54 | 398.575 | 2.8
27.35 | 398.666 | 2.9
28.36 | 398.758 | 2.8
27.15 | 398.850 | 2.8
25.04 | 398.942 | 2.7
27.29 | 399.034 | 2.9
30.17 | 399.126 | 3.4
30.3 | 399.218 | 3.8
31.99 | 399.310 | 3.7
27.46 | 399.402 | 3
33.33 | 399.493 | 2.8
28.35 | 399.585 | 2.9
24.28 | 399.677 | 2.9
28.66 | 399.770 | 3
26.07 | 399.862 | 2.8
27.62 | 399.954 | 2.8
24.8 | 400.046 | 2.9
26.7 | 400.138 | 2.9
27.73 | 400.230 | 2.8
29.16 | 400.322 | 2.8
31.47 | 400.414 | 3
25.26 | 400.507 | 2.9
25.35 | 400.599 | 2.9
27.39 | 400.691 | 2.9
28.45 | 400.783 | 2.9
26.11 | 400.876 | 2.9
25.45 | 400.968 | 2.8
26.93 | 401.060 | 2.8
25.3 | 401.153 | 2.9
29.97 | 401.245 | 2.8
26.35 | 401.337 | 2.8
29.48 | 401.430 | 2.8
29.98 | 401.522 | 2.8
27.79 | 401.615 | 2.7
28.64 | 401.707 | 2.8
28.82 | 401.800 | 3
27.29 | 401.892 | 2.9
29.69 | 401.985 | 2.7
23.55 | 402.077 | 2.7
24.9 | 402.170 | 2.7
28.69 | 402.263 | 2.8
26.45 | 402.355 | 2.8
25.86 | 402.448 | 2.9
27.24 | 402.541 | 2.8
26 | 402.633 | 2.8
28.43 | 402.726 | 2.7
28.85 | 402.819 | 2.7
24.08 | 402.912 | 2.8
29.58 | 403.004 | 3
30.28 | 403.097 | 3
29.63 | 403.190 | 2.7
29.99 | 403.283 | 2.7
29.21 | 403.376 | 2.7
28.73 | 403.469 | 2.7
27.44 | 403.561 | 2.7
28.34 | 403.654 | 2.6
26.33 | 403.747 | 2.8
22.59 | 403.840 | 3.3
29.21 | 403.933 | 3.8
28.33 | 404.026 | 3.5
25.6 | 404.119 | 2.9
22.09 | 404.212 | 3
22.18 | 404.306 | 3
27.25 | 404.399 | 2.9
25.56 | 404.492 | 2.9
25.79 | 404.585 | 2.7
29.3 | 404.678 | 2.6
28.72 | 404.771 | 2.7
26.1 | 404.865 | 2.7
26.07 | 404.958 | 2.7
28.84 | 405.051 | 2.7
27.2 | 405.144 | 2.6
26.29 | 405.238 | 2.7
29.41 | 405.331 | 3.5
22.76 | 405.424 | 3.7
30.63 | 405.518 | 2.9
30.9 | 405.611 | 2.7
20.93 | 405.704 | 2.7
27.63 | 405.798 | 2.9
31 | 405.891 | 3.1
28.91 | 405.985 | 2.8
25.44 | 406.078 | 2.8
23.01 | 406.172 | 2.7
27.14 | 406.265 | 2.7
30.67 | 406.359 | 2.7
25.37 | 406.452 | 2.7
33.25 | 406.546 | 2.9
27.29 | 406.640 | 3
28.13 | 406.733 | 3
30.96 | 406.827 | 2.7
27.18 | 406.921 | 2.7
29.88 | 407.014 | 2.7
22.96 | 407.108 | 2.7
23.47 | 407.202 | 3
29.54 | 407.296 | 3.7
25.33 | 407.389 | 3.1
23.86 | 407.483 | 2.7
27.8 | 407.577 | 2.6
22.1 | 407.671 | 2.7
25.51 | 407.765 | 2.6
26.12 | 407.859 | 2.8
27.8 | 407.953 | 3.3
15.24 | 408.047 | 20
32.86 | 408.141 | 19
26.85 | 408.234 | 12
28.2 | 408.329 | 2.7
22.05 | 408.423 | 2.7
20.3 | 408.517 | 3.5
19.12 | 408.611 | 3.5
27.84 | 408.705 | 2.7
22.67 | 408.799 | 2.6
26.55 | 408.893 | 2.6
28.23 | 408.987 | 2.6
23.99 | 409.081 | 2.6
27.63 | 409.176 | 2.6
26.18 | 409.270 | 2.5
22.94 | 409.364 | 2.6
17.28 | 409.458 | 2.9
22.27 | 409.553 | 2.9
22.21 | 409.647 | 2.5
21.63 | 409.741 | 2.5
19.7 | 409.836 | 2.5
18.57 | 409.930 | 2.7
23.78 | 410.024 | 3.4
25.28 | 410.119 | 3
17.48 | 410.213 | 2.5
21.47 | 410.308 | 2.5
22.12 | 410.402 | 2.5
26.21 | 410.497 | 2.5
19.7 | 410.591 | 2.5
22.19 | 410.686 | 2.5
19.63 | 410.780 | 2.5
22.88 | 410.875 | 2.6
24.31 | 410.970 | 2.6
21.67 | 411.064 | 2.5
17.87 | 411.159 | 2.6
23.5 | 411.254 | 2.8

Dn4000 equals 1.19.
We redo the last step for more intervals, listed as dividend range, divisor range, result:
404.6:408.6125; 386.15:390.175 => 1.25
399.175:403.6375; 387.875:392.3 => 1.30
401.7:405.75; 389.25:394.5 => 1.24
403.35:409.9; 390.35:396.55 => 1.16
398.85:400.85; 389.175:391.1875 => 1.38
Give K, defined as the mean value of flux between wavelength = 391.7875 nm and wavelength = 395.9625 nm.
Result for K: 24.3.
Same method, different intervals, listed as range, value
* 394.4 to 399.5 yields 23.4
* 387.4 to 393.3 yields 22.7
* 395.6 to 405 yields 25.4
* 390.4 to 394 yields 23.8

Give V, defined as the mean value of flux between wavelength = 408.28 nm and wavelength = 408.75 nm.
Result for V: 23.5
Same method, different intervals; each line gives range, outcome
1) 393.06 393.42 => 19.9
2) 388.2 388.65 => 18.6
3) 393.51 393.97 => 22.2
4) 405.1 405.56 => 27.2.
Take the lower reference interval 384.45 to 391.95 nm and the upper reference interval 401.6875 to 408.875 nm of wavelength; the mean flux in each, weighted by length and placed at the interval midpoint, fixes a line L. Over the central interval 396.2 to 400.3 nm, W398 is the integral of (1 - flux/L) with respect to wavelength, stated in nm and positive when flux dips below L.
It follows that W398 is 0.35 nm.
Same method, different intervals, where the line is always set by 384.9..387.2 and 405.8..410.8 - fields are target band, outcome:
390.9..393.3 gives 0.159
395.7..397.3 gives 0.336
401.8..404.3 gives -0.180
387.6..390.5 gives 0.601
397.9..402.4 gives -0.226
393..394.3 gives 0.220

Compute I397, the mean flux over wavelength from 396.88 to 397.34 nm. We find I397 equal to 17.3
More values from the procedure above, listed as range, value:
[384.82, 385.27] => 25.2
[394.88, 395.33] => 25.6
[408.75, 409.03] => 25.8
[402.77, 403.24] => 28.5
